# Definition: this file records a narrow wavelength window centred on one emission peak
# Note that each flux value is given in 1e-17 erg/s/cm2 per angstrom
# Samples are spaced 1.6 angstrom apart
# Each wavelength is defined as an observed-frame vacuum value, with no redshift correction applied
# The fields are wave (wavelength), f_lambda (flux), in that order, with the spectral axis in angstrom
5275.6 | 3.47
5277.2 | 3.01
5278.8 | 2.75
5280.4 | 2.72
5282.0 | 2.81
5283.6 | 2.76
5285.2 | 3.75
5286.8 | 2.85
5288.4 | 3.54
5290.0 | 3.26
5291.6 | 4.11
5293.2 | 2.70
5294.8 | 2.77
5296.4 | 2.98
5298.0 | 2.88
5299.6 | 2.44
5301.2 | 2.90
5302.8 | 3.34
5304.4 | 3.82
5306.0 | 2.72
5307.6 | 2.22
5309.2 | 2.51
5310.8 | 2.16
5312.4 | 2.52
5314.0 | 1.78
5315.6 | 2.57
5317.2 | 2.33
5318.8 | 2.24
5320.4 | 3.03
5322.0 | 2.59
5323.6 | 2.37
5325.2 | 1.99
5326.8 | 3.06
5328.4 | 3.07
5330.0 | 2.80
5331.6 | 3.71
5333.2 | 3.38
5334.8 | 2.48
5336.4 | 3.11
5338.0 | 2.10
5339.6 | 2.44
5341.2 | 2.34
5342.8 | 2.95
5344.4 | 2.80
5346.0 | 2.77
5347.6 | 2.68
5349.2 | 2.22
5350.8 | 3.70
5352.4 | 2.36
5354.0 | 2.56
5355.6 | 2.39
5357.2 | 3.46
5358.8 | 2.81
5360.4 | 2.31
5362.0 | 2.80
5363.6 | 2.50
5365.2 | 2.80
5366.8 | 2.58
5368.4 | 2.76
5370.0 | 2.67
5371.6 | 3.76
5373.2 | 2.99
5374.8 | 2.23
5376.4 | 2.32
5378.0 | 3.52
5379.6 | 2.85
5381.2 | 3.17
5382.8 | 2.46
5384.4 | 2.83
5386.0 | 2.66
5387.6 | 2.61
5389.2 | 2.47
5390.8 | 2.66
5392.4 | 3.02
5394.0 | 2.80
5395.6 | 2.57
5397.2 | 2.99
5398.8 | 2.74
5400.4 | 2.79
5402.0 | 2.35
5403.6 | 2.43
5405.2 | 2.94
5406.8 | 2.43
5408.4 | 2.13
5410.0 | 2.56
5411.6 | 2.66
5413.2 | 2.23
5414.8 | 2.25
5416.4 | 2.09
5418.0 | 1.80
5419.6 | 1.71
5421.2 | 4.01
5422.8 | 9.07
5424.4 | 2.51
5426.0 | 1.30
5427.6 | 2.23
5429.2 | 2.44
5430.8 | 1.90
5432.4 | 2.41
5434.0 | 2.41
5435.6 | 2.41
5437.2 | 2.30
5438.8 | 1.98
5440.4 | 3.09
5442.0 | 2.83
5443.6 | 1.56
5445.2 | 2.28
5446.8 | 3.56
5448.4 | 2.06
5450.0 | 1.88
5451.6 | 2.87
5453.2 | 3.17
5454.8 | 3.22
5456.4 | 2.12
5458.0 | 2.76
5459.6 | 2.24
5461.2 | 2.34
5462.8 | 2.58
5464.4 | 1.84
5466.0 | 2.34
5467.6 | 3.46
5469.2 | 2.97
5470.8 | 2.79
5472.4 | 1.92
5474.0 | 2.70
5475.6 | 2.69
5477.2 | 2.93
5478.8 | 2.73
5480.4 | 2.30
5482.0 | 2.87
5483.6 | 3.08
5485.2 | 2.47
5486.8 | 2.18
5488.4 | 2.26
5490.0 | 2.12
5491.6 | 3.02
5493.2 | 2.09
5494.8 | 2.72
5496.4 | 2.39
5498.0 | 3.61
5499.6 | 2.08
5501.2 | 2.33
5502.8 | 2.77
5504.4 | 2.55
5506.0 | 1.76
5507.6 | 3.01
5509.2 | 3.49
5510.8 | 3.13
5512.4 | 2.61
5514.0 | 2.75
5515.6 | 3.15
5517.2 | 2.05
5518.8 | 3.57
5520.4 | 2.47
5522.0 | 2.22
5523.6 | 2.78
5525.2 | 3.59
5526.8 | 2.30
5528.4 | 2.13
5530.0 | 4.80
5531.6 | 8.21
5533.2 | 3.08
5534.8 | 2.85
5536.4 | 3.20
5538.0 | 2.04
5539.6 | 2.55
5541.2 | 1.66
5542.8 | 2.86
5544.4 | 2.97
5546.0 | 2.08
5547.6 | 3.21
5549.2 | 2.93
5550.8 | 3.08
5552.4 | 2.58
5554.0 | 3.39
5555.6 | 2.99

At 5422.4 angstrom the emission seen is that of Hbeta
